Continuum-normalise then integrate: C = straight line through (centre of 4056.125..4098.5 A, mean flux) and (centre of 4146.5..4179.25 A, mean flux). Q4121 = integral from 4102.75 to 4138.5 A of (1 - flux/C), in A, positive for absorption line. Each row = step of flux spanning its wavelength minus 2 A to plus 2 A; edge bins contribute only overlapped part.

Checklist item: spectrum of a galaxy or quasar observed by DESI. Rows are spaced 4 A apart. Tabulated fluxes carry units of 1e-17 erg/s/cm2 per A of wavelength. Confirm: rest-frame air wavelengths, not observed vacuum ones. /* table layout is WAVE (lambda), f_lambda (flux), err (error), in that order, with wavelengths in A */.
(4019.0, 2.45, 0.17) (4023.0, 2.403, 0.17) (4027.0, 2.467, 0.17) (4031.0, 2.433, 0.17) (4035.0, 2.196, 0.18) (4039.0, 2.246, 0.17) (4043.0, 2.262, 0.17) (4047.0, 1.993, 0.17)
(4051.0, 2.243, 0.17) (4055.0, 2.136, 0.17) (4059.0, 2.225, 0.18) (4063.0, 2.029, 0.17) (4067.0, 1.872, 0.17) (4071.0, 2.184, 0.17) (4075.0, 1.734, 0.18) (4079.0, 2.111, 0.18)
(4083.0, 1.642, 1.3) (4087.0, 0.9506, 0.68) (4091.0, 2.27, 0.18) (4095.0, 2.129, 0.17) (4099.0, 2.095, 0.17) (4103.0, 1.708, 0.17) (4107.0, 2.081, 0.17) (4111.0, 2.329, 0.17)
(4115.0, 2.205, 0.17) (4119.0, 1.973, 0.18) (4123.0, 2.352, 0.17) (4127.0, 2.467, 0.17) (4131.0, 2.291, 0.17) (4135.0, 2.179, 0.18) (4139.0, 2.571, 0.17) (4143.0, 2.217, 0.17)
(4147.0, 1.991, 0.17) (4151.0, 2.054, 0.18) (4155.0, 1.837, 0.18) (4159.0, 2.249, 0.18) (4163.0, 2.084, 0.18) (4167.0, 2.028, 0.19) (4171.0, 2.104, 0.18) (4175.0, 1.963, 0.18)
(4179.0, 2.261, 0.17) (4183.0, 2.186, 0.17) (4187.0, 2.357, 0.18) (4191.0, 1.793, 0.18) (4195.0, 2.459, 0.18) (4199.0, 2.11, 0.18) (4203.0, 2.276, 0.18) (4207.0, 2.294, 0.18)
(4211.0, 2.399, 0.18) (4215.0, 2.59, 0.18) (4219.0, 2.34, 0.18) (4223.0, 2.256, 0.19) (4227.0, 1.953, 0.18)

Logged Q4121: -4.0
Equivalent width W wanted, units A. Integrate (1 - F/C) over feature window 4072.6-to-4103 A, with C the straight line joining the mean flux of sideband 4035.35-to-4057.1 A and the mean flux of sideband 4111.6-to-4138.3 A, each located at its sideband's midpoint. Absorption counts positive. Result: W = 5.21 A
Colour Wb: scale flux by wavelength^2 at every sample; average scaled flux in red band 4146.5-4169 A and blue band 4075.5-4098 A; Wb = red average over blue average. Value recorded 1.16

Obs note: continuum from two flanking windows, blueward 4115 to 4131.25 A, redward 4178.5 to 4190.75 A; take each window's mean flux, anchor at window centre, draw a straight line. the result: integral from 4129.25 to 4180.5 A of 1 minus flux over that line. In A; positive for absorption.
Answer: 2.1 A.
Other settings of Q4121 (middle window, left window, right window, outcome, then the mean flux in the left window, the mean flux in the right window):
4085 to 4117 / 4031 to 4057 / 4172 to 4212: 3.3 A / 2.2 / 2.2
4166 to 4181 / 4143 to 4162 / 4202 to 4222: 0.5 A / 2.05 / 2.38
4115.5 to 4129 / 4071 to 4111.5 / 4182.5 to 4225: -1.7 A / 1.9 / 2.28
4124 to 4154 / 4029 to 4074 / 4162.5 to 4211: -1.1 A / 2.16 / 2.17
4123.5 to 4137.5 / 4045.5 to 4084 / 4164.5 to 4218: -1.3 A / 2.03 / 2.22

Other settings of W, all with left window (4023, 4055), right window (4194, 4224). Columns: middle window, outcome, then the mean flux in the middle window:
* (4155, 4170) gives 1.5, 2.08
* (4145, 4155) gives 1.4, 1.99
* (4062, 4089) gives 5.9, 1.78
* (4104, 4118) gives 0.9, 2.15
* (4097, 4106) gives 1.5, 1.92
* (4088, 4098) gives 1.0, 2.06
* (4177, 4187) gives 0.3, 2.25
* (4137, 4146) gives -0.2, 2.35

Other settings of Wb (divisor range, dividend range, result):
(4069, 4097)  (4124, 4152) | 1.25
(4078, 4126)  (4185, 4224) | 1.20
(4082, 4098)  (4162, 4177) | 1.19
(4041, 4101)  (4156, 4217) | 1.17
